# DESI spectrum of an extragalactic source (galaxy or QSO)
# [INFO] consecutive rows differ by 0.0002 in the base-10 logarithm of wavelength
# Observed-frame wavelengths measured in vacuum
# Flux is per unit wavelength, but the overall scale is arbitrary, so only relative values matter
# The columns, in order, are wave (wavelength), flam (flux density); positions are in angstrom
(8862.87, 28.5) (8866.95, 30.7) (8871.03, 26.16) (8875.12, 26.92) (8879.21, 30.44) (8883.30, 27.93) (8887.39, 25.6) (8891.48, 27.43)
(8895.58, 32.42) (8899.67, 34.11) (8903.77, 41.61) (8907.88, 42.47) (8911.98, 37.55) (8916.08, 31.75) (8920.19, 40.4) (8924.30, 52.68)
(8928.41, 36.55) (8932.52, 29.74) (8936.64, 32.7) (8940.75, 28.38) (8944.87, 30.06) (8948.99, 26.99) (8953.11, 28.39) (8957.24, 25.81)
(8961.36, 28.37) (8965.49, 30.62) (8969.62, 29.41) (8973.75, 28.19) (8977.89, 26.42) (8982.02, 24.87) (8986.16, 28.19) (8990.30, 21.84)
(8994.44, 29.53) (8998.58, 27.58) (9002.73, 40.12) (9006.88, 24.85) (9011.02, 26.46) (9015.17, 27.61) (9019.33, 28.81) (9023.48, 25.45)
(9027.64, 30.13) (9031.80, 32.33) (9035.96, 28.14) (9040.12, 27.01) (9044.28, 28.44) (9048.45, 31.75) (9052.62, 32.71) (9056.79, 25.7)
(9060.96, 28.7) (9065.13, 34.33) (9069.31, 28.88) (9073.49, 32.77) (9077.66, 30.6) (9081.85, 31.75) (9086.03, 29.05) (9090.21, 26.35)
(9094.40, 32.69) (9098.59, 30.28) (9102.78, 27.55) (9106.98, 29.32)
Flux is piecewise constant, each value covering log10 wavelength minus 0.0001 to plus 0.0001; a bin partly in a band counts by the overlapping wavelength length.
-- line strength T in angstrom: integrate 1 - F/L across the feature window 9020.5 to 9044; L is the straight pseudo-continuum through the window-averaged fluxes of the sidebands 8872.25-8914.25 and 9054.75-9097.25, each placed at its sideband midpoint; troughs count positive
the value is 1.6 angstrom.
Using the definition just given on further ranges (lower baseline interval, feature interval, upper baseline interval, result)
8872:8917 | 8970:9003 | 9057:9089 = 3.84 angstrom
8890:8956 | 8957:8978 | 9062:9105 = 3.07 angstrom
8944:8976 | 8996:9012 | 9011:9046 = -0.90 angstrom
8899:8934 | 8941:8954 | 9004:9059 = 2.74 angstrom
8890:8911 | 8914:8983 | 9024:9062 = 4.98 angstrom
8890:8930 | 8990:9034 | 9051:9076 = 5.42 angstrom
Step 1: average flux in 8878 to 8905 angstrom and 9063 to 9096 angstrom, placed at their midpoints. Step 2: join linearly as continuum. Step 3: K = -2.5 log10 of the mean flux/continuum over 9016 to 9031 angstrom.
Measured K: 0.09 mag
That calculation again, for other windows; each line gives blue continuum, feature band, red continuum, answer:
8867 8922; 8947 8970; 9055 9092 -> 0.124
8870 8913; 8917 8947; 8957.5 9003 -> -0.175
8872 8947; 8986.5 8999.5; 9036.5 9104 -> 0.197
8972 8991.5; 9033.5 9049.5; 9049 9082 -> 0.023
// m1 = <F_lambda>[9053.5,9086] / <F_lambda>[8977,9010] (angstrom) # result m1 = 1.1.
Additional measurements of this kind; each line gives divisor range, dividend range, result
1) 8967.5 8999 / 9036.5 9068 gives 1.10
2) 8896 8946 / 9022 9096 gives 0.82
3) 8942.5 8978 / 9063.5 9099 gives 1.08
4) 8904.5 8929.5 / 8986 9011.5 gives 0.70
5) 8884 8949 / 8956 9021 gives 0.81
